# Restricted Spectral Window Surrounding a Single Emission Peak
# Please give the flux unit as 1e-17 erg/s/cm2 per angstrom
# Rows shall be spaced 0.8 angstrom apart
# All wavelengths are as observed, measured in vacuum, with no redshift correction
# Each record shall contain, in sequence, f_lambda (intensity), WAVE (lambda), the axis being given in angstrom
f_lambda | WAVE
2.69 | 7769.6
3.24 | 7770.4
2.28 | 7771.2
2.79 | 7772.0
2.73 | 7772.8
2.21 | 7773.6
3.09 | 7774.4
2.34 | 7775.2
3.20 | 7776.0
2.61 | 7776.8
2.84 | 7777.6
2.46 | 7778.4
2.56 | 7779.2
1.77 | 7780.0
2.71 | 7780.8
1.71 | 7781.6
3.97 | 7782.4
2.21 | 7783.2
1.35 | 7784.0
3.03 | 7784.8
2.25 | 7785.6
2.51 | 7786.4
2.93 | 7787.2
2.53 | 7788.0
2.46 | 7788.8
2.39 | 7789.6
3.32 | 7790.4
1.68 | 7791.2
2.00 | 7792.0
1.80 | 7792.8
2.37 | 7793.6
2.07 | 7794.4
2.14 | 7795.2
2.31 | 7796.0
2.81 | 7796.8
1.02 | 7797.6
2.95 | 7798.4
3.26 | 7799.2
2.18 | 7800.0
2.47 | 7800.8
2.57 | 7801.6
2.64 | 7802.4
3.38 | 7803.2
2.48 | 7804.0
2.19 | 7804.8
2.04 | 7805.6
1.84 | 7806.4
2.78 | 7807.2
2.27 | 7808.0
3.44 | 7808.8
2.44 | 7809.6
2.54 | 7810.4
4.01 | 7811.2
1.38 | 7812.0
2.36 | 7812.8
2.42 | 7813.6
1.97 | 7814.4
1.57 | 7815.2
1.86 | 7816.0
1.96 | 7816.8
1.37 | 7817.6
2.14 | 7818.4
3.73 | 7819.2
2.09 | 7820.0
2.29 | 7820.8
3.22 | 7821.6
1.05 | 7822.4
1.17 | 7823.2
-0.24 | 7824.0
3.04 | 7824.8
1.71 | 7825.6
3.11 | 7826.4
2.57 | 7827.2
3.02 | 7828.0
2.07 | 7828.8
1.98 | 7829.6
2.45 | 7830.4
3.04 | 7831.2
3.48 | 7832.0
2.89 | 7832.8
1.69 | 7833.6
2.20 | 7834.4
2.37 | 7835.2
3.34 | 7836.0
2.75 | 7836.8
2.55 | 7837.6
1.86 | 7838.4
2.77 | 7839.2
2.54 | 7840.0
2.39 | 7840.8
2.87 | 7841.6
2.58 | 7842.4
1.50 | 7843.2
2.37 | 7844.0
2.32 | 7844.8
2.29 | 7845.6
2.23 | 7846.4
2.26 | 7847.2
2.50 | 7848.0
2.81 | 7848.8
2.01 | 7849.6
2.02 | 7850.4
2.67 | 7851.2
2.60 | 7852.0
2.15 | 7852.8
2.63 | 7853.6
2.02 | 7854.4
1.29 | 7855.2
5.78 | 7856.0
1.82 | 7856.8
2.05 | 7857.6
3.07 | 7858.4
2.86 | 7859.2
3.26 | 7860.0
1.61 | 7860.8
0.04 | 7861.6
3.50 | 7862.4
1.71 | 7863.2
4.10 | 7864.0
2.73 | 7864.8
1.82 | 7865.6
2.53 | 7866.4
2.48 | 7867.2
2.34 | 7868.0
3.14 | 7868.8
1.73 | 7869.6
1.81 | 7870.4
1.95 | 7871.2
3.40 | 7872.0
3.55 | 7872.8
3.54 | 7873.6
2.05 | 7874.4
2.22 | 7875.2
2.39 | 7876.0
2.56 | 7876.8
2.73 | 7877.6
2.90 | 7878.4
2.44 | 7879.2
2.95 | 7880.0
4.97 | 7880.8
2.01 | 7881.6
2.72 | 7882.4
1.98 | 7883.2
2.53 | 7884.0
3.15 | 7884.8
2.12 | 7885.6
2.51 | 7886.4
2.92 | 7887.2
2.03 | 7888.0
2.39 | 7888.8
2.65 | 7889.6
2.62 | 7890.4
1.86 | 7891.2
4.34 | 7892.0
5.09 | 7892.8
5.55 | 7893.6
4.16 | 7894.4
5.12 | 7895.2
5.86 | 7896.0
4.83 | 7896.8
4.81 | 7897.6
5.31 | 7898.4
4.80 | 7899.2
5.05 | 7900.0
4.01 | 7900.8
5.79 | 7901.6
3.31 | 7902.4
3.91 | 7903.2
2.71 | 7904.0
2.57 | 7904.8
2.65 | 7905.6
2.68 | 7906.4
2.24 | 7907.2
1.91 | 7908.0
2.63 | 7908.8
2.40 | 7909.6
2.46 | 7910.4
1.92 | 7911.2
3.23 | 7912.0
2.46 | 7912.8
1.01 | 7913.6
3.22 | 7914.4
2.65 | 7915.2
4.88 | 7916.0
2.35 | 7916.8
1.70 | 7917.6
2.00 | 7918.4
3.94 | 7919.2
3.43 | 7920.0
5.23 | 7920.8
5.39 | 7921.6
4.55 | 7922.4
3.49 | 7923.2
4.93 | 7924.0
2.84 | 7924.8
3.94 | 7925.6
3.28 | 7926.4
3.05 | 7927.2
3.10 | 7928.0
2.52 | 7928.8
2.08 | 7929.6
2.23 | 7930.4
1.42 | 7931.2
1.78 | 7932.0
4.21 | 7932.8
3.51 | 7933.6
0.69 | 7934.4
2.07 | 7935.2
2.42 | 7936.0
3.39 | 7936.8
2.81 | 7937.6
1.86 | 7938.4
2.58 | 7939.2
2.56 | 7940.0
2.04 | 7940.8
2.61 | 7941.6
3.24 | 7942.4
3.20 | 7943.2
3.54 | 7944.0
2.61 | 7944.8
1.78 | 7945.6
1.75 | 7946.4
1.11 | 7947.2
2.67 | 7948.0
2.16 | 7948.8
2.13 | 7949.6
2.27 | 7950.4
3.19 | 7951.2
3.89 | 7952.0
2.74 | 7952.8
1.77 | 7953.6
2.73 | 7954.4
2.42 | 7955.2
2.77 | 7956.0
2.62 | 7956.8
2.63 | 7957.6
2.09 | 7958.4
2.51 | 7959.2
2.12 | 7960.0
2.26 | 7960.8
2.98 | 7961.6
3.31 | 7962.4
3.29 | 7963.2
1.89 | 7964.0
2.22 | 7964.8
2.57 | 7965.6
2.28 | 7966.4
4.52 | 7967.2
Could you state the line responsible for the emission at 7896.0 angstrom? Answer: H-alpha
